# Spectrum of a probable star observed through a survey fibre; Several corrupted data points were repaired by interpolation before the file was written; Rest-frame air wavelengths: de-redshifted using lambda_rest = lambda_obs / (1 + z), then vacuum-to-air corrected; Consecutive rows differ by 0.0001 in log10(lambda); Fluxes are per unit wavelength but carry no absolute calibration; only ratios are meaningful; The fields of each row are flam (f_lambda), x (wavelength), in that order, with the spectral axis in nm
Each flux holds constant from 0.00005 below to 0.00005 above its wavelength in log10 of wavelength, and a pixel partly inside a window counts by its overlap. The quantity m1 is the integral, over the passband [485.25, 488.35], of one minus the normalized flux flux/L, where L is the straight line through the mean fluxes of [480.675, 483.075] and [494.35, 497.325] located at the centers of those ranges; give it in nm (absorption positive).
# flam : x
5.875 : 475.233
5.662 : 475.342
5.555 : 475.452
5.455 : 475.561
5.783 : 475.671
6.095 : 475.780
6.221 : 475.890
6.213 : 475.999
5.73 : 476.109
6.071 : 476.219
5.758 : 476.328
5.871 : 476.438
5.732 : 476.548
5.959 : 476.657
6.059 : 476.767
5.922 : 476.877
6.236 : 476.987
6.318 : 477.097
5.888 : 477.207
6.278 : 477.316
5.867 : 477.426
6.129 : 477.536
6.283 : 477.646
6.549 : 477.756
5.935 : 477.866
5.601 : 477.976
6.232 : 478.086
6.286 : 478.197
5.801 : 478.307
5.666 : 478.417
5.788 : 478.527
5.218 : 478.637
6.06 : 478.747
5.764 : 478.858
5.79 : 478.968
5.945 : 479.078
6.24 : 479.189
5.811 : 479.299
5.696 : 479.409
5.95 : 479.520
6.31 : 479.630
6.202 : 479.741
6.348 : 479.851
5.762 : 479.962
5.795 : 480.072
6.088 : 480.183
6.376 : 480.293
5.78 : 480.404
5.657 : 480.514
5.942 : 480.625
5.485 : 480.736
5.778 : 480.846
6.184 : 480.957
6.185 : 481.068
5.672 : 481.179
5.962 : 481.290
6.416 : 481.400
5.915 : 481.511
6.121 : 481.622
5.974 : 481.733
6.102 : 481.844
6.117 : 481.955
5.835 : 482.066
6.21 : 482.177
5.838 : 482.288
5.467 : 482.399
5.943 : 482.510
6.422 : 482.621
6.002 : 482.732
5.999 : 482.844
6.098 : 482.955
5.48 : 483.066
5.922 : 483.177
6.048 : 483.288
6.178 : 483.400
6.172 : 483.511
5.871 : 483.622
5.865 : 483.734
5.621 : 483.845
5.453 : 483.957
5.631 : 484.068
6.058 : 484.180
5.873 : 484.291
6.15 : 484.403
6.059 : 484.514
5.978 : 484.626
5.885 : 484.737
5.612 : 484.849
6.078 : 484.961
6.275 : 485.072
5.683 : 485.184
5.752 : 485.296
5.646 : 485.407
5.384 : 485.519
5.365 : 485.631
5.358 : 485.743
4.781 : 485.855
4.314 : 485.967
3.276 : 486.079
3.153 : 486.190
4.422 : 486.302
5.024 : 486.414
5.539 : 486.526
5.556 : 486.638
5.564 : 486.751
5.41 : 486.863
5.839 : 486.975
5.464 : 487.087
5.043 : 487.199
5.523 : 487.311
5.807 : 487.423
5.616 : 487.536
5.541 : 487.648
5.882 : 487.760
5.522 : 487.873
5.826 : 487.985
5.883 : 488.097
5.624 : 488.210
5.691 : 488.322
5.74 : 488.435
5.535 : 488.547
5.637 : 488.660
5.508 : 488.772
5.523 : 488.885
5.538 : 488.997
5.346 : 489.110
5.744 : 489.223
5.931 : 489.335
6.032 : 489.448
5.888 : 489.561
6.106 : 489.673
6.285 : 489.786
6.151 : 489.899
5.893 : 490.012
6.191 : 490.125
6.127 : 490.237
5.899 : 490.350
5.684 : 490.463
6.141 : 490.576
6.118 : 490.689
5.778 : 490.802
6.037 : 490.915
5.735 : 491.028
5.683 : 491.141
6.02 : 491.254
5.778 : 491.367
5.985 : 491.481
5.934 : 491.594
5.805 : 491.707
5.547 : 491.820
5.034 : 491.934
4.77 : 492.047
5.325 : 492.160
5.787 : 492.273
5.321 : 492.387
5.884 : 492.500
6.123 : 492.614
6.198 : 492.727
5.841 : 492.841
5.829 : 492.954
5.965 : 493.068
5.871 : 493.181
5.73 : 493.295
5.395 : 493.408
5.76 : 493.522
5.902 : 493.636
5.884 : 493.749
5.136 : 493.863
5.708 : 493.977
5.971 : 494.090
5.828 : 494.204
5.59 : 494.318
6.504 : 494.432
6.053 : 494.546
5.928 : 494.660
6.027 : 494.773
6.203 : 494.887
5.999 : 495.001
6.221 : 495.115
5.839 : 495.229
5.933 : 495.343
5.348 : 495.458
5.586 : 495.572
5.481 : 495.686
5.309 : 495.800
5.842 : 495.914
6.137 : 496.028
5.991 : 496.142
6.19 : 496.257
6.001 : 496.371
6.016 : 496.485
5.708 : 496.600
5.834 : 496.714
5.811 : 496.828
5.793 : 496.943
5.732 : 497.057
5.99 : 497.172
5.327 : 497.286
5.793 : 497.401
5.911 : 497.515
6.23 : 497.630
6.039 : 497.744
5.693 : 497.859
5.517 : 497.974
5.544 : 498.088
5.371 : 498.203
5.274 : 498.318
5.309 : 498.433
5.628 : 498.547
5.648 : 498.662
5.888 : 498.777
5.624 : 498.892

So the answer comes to 0.35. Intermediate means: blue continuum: 5.97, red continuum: 5.88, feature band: 5.27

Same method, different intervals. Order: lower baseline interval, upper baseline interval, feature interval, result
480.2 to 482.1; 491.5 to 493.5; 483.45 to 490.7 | 0.25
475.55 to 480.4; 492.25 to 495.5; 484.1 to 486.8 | 0.25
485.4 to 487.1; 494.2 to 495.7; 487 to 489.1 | -0.18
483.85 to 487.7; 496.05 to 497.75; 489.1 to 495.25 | -0.17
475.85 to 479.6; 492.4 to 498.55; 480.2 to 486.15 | 0.13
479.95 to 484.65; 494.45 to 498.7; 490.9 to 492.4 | 0.06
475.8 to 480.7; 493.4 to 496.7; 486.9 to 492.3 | 0.14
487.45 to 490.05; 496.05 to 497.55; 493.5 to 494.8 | -0.01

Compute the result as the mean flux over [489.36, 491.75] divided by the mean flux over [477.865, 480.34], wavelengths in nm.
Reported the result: 1.00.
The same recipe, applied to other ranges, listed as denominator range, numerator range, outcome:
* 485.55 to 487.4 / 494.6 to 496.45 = 1.18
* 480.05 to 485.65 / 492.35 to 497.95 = 0.99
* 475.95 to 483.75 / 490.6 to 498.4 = 0.97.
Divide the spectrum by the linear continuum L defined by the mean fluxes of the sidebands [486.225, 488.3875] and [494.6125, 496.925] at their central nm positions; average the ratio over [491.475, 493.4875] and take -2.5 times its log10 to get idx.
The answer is 0.008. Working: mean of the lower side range 5.49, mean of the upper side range 5.87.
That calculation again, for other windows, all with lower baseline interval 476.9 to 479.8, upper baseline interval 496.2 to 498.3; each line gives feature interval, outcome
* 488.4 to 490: 0.02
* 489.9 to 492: 0.00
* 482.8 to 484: 0.01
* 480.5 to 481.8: 0.00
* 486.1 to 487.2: 0.17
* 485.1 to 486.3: 0.21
